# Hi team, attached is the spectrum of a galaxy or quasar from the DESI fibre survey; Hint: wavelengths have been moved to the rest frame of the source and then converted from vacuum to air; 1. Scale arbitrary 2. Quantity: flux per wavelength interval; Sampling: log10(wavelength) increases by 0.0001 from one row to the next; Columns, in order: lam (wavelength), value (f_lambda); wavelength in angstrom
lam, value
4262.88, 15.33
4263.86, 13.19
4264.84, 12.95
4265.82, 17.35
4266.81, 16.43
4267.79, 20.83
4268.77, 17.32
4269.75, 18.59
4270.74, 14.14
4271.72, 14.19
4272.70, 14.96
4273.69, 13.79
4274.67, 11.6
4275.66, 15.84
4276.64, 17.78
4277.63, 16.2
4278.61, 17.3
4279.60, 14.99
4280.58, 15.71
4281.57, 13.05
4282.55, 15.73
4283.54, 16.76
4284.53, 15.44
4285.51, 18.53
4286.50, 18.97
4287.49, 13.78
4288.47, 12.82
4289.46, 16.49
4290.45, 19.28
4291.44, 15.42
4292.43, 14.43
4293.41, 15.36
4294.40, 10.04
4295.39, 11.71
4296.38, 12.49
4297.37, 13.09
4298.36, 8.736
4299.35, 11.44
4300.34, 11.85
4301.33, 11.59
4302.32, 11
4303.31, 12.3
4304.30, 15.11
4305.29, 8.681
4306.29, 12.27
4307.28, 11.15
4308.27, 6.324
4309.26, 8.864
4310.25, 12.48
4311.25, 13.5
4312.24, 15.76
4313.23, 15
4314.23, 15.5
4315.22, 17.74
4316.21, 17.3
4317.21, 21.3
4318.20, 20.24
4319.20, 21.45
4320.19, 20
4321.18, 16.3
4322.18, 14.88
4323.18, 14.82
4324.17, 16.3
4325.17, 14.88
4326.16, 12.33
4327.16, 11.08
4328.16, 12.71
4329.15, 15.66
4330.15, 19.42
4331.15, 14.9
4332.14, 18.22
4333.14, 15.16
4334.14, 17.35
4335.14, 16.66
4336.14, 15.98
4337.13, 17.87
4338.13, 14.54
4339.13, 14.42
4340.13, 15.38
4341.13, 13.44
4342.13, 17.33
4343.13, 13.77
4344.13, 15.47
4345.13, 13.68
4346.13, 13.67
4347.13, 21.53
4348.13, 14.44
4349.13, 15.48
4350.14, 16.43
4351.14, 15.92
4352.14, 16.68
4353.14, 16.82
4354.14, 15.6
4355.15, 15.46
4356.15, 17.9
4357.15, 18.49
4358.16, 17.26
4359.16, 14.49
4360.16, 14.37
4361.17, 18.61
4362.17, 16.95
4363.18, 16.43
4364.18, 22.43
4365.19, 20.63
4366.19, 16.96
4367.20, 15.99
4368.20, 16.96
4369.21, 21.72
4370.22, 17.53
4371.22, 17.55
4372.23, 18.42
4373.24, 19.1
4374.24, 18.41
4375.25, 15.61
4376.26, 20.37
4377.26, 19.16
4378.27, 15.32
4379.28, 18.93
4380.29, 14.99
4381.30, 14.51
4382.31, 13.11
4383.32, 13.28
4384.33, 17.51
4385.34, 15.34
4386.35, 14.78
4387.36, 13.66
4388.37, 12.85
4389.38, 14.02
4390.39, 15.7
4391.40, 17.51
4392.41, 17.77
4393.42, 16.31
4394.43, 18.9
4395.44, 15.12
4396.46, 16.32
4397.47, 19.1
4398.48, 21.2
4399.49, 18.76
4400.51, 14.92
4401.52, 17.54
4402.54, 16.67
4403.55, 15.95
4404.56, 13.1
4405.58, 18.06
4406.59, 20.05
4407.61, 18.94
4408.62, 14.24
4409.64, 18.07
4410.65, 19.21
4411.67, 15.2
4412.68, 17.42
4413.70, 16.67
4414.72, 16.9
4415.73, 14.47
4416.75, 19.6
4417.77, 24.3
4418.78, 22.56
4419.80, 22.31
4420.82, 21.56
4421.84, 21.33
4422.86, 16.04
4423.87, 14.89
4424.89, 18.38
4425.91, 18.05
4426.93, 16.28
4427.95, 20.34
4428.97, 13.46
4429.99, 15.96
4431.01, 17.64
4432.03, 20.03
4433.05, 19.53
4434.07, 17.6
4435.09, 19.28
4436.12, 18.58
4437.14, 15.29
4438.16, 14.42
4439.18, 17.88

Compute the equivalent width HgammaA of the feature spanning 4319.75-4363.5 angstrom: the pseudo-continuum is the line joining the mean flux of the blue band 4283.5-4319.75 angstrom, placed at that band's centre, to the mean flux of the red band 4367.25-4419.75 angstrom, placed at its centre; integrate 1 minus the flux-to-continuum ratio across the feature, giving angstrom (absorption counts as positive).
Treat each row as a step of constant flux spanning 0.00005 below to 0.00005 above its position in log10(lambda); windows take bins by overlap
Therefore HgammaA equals -1.2 angstrom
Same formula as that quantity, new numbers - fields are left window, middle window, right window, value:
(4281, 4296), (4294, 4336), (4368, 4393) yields 3.6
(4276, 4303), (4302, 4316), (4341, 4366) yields 2.3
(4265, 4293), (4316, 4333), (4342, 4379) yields 0.1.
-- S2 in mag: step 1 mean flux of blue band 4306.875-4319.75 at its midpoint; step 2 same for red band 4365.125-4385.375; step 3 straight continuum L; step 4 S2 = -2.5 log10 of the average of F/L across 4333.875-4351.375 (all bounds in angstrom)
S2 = 0.03 mag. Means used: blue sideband 15.2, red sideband 17.2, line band 15.7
